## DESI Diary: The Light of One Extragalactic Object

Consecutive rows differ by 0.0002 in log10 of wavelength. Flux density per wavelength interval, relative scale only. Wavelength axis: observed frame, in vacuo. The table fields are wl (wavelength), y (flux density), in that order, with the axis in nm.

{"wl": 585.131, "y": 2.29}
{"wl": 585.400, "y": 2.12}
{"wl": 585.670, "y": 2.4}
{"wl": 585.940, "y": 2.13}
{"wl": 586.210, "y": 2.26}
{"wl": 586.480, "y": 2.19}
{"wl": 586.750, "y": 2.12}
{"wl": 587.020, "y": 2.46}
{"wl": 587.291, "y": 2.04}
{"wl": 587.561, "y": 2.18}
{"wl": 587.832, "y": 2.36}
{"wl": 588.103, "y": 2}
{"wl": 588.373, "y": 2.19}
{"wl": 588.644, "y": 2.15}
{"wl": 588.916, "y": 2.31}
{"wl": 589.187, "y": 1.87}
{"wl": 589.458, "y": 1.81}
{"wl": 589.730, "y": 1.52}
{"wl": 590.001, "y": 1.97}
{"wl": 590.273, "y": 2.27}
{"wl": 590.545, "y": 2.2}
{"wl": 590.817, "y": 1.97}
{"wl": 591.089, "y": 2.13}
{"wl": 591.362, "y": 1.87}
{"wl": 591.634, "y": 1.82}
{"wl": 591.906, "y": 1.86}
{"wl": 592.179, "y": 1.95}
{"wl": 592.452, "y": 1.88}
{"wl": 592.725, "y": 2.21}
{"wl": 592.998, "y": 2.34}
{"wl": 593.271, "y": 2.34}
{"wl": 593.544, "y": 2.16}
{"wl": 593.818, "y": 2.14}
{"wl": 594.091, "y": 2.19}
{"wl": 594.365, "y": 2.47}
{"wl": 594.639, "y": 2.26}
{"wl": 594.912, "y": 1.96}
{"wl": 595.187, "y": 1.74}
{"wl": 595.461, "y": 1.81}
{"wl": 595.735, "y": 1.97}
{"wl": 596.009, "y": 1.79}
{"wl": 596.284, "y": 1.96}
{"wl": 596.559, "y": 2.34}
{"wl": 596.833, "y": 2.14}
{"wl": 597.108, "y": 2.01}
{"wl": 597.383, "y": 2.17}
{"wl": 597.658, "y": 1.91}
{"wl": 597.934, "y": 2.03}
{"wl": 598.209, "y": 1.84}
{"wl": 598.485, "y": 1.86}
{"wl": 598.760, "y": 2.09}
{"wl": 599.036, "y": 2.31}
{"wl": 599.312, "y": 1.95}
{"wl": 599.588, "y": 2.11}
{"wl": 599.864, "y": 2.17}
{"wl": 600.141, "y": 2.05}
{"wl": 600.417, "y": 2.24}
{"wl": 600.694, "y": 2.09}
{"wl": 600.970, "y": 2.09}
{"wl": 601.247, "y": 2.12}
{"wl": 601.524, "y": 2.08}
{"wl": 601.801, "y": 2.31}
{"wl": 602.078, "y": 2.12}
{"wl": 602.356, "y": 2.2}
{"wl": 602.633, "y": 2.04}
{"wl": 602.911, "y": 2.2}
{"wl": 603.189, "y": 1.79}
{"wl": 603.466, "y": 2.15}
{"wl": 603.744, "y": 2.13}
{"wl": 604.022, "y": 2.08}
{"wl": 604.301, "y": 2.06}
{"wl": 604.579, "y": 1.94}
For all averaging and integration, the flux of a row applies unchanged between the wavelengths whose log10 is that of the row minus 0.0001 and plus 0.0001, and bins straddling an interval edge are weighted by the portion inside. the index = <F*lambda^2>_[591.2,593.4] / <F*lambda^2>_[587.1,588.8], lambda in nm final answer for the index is 0.95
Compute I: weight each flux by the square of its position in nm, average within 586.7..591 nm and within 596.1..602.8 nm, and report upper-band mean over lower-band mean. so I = 1.04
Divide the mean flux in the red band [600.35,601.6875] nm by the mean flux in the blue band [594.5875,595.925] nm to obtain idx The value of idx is 1.10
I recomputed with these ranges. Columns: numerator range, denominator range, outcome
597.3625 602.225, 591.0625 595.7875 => 1.03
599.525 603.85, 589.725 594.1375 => 1.06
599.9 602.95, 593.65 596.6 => 1.07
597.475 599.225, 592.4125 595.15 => 0.93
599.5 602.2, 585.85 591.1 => 1.06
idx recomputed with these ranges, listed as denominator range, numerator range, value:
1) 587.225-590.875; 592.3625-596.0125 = 1.02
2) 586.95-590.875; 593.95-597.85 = 0.98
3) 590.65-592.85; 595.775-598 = 1.04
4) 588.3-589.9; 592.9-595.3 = 1.11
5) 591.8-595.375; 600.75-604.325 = 1.00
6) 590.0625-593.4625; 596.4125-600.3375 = 1.00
